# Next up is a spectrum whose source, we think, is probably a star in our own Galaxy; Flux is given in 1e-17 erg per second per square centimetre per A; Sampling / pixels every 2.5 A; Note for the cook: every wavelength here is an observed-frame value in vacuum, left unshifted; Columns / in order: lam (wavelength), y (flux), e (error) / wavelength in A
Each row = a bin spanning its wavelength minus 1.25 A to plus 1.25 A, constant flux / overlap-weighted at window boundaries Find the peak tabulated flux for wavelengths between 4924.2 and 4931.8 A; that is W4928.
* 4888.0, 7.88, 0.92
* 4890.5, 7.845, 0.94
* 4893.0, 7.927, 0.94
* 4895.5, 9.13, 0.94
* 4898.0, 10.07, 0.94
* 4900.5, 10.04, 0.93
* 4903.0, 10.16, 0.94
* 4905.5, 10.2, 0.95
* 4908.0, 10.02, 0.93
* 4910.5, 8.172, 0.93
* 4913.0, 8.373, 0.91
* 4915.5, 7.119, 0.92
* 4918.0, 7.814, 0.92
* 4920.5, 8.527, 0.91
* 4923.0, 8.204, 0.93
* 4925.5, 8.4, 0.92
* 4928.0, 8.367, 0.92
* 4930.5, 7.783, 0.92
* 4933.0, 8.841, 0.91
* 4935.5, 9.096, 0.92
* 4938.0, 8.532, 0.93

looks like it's 8.4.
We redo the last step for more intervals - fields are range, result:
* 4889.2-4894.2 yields 7.927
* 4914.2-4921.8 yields 8.527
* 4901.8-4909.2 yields 10.2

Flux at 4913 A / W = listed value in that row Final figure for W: 8.373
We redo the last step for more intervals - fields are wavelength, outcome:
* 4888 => 7.88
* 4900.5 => 10.04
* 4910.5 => 8.172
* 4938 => 8.532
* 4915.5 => 7.119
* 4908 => 10.02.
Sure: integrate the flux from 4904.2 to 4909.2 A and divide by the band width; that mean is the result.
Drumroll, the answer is 10.1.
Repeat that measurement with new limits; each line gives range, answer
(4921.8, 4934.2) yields 8.32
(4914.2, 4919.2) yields 7.47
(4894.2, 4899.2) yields 9.58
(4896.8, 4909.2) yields 10.1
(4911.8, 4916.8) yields 7.74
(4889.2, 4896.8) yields 8.31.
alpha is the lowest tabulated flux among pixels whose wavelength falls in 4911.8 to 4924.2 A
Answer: 7.119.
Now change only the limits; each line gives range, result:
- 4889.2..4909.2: 7.845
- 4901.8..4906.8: 10.16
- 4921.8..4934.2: 7.783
